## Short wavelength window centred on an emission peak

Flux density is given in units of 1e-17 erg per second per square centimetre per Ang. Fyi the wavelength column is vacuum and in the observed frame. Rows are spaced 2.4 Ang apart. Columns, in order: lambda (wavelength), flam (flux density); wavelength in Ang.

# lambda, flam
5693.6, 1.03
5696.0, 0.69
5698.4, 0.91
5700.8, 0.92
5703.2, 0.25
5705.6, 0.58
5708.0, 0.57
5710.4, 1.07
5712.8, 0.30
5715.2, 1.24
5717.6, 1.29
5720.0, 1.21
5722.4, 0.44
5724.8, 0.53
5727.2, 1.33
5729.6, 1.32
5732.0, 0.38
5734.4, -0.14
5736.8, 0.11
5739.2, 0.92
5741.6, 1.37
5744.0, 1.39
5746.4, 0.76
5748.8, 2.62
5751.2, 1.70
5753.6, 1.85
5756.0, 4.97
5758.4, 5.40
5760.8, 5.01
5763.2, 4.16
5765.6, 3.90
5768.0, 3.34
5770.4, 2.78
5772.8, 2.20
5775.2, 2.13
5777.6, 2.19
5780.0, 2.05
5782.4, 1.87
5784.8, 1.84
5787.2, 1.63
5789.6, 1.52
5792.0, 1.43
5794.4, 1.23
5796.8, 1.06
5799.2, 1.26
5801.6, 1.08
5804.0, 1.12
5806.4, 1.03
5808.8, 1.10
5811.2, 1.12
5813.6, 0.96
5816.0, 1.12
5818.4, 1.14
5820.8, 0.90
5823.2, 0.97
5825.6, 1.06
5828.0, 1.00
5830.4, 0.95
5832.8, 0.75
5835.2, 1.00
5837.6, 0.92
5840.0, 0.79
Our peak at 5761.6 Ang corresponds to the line Lyman alpha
